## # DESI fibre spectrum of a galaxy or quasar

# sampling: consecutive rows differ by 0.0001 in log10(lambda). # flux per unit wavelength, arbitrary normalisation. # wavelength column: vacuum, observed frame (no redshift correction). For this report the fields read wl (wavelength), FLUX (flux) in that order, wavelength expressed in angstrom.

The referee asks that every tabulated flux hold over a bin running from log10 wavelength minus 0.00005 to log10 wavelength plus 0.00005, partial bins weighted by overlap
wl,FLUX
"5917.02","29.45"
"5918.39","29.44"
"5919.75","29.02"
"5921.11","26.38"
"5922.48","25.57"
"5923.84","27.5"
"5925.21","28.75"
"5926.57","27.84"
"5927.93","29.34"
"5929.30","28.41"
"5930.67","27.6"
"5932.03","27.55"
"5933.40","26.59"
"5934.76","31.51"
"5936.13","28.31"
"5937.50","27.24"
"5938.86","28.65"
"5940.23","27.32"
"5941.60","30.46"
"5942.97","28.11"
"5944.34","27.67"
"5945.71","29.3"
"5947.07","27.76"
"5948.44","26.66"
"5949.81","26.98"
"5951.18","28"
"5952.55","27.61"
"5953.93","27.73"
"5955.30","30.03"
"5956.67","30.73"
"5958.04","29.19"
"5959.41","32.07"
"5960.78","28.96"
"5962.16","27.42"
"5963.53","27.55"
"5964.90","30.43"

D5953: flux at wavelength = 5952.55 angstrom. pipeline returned 27.61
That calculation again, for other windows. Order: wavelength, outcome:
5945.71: 29.3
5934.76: 31.51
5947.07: 27.76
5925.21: 28.75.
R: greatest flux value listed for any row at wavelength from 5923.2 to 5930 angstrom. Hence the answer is 29.34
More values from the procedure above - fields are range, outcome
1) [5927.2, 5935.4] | 31.51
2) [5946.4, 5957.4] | 30.73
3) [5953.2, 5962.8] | 32.07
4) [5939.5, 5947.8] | 30.46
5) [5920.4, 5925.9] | 28.75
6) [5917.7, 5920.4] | 29.44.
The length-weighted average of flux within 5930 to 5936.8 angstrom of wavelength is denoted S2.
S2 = 28.3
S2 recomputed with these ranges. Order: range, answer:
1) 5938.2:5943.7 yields 28.6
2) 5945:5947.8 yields 28.6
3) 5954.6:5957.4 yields 30.4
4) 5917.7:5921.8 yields 28.2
